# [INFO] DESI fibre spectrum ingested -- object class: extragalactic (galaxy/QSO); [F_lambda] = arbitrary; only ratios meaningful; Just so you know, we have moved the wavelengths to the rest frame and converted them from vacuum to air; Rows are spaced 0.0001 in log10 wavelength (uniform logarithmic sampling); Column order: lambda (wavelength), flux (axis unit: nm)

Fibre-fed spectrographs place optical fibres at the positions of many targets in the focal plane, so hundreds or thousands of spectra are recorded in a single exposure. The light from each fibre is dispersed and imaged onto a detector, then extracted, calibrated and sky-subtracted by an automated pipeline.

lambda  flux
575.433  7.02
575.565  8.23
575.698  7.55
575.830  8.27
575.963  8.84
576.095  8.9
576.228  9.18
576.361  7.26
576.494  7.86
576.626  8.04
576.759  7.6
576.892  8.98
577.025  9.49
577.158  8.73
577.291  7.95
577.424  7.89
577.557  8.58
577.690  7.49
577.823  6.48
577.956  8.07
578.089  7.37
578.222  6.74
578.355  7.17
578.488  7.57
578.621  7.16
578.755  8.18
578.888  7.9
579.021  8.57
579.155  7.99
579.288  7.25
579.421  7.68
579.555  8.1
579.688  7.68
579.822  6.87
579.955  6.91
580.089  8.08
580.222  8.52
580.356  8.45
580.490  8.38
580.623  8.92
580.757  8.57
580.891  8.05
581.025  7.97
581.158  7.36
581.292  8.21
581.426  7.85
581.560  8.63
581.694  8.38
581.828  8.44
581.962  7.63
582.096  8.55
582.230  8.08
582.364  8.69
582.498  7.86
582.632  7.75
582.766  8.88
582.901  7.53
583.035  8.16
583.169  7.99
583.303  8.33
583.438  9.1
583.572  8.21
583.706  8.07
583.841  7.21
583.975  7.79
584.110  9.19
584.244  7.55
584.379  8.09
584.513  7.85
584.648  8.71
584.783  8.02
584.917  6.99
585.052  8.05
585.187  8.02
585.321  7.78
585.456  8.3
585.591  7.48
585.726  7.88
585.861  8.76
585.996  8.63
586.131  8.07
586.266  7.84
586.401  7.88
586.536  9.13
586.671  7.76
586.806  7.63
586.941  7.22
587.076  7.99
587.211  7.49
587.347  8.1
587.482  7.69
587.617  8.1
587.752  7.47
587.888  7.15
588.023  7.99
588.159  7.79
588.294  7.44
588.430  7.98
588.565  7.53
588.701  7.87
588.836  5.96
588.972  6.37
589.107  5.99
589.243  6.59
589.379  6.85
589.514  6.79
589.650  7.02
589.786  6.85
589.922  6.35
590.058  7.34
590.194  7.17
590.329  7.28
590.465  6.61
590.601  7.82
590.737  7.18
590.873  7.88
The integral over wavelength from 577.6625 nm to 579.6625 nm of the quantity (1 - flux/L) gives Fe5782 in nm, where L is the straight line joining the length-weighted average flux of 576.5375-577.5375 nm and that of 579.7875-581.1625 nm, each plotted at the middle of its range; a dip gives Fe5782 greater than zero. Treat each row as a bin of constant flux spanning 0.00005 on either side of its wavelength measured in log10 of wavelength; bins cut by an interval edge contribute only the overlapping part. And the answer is 0.157 nm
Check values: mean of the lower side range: 8.38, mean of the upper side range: 8.07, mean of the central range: 7.59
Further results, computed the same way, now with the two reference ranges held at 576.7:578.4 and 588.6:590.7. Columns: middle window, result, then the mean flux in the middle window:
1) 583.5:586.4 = -0.30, 8.02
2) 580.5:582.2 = -0.14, 8.22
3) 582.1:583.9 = -0.18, 8.16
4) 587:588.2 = -0.12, 7.74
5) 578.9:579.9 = 0.00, 7.74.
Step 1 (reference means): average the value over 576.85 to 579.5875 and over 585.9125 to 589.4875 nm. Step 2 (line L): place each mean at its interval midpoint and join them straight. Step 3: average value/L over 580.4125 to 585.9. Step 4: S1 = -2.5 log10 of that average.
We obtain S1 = -0.06 mag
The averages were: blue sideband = 7.86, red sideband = 7.56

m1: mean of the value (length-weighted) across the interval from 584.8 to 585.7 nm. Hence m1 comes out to 7.79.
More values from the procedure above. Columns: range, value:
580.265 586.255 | 8.14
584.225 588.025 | 7.92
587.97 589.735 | 7.08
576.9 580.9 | 7.91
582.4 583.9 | 8.12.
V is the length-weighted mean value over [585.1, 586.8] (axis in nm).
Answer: 8.11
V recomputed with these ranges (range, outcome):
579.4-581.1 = 8.02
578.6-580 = 7.69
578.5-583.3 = 8.03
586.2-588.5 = 7.8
